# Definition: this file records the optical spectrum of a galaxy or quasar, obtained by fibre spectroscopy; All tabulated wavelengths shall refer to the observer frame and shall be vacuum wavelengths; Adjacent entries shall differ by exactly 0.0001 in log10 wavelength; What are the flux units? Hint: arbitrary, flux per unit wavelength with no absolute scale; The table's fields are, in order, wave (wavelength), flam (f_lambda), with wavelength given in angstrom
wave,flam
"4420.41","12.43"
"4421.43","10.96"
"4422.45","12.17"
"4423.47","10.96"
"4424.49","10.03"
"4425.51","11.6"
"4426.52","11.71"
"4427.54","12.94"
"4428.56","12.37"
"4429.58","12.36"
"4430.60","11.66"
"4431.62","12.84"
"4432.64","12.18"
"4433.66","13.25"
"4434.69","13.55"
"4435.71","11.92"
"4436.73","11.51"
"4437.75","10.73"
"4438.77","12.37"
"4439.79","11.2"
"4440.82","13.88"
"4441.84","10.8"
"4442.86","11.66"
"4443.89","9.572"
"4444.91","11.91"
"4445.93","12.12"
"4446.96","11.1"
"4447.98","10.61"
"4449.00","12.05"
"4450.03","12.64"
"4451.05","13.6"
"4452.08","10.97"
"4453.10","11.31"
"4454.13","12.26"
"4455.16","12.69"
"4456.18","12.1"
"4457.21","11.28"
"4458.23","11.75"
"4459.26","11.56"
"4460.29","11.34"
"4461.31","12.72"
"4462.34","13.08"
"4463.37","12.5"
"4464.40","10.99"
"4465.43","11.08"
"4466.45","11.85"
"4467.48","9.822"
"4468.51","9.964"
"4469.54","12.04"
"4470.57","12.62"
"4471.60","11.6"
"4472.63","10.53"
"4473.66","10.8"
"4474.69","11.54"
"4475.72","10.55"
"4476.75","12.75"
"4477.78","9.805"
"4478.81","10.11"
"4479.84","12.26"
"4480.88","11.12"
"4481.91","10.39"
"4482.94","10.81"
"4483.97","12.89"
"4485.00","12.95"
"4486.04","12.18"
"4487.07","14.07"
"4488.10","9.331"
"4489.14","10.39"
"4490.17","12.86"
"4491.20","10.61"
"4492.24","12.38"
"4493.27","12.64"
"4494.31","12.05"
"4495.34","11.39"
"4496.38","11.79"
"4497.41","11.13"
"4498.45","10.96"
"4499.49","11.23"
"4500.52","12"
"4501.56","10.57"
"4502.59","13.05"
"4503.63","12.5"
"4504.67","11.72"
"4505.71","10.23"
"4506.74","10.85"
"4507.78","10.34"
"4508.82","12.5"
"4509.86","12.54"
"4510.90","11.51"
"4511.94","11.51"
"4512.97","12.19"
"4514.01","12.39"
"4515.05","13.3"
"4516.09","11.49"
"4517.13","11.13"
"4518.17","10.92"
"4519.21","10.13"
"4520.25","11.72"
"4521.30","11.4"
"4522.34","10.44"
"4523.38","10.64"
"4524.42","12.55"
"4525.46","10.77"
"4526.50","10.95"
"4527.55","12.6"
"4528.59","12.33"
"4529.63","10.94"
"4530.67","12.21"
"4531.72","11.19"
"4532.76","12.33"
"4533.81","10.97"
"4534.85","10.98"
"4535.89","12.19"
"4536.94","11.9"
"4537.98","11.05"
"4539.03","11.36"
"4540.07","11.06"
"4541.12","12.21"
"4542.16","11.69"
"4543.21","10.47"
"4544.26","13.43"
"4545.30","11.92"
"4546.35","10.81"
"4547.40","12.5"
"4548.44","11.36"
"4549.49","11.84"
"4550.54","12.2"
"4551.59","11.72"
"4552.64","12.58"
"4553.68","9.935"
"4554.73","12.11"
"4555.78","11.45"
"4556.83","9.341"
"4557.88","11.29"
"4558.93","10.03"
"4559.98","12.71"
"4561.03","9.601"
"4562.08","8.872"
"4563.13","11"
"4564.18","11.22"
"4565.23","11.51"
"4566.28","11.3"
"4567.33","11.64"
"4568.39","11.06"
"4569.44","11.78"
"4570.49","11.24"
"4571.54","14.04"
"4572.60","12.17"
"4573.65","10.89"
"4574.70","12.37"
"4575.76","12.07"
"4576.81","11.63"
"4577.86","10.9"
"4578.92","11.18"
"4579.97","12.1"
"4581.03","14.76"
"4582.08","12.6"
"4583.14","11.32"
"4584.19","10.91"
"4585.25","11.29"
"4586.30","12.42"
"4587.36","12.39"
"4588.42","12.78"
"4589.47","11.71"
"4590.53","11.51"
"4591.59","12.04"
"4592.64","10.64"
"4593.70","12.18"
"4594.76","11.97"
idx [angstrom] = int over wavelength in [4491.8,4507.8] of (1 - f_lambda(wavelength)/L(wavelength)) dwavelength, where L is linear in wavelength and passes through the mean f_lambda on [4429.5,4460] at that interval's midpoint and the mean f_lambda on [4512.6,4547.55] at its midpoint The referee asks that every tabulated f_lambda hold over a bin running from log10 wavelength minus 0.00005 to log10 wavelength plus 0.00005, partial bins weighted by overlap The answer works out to 0.1 angstrom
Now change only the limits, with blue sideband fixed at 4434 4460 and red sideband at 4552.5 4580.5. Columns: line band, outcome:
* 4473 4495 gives 0.2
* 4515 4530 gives 0.2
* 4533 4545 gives -0.2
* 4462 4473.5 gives 0.3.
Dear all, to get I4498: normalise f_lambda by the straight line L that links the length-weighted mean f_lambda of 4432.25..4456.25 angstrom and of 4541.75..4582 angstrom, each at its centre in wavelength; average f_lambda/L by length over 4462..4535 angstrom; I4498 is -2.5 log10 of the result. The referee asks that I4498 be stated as 0.02 mag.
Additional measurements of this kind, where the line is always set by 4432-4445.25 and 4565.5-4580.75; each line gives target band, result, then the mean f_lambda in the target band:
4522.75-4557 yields 0.021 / 11.6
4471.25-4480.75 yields 0.073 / 11.1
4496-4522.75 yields 0.029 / 11.5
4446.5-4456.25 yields -0.005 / 11.9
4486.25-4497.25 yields 0.009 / 11.8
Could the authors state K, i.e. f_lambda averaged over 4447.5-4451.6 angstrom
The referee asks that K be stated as 12.2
